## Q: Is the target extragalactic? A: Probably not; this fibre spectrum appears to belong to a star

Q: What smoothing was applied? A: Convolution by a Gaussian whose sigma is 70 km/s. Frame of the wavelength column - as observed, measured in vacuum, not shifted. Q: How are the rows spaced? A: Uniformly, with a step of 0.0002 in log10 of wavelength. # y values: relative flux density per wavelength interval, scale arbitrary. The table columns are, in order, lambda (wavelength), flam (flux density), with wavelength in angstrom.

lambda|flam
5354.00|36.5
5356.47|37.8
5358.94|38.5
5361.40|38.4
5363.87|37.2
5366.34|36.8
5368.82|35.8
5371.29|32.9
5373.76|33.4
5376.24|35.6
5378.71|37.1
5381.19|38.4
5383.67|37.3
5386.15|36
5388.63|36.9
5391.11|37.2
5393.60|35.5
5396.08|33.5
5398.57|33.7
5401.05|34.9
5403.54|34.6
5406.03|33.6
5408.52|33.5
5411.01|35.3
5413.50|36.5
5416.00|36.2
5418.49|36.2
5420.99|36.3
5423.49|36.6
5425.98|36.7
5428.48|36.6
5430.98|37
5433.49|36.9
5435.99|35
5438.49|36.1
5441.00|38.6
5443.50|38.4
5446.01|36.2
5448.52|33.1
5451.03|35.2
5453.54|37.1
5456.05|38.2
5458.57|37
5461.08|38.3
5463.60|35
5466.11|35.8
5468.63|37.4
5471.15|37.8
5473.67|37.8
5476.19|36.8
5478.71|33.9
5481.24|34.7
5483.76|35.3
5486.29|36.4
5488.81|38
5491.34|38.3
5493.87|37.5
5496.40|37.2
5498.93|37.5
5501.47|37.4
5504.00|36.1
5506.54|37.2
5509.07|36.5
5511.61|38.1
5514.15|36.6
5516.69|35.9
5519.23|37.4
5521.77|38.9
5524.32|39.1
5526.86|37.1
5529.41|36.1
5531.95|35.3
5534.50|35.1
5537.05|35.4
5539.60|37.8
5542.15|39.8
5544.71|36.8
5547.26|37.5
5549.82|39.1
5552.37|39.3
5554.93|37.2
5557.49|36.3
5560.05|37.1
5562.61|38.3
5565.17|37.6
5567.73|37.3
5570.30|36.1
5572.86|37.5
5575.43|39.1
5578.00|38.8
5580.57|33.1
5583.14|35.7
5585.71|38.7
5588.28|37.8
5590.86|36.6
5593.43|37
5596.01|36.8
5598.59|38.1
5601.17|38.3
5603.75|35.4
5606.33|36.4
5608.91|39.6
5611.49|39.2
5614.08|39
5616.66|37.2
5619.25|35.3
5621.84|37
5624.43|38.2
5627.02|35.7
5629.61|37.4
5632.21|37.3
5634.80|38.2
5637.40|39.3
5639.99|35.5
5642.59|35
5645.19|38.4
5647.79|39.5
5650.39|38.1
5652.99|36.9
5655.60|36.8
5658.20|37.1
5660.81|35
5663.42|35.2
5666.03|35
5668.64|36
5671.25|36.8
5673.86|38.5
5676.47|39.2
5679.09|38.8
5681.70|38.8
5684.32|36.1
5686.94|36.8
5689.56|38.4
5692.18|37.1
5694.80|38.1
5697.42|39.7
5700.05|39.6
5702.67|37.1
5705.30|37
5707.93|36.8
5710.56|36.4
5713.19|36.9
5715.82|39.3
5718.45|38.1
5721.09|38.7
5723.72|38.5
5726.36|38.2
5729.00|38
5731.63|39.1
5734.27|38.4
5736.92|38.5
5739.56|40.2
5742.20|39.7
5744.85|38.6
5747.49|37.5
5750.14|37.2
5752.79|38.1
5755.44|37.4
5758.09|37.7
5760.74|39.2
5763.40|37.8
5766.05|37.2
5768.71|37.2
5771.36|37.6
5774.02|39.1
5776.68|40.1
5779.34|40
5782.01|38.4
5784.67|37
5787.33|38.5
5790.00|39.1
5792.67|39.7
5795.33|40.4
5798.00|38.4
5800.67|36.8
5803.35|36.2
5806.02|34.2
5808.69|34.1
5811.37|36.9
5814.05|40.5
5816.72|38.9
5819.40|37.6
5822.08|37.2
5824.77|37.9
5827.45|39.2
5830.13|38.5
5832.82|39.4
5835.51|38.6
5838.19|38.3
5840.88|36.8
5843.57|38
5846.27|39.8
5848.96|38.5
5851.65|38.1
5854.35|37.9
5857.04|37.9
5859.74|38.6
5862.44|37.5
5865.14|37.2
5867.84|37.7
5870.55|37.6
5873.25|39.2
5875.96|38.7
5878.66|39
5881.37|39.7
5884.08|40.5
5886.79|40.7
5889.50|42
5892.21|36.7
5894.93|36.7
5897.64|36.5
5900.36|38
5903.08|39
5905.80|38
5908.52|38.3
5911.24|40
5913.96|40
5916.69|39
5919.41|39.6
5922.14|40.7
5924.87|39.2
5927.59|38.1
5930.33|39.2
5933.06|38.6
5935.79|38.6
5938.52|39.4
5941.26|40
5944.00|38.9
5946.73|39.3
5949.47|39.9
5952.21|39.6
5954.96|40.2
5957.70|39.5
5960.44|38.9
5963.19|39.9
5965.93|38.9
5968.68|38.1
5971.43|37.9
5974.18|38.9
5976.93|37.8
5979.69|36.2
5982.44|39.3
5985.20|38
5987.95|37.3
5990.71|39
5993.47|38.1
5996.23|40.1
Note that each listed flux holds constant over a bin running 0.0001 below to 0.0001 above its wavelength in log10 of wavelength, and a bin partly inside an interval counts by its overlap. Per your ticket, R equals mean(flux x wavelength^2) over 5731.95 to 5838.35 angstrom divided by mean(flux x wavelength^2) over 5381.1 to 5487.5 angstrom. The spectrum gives 1.20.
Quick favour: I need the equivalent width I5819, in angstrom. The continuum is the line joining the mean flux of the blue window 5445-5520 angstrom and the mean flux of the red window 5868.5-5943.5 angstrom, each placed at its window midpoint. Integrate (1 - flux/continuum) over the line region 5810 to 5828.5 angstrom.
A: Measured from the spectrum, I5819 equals 0.1 angstrom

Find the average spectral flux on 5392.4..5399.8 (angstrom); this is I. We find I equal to 34.2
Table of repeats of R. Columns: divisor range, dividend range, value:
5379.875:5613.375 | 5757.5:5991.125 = 1.20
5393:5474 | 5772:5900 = 1.22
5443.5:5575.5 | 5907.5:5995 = 1.23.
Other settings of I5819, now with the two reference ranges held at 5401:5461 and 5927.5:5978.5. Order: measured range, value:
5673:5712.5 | -0.3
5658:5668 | 0.5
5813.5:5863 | 0.1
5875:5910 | 0.0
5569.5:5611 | -0.2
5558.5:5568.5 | -0.2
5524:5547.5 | -0.1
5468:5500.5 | -0.3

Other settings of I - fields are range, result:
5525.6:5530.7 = 36.6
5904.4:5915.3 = 39.1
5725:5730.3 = 38.1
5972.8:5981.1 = 37.6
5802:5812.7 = 35.3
